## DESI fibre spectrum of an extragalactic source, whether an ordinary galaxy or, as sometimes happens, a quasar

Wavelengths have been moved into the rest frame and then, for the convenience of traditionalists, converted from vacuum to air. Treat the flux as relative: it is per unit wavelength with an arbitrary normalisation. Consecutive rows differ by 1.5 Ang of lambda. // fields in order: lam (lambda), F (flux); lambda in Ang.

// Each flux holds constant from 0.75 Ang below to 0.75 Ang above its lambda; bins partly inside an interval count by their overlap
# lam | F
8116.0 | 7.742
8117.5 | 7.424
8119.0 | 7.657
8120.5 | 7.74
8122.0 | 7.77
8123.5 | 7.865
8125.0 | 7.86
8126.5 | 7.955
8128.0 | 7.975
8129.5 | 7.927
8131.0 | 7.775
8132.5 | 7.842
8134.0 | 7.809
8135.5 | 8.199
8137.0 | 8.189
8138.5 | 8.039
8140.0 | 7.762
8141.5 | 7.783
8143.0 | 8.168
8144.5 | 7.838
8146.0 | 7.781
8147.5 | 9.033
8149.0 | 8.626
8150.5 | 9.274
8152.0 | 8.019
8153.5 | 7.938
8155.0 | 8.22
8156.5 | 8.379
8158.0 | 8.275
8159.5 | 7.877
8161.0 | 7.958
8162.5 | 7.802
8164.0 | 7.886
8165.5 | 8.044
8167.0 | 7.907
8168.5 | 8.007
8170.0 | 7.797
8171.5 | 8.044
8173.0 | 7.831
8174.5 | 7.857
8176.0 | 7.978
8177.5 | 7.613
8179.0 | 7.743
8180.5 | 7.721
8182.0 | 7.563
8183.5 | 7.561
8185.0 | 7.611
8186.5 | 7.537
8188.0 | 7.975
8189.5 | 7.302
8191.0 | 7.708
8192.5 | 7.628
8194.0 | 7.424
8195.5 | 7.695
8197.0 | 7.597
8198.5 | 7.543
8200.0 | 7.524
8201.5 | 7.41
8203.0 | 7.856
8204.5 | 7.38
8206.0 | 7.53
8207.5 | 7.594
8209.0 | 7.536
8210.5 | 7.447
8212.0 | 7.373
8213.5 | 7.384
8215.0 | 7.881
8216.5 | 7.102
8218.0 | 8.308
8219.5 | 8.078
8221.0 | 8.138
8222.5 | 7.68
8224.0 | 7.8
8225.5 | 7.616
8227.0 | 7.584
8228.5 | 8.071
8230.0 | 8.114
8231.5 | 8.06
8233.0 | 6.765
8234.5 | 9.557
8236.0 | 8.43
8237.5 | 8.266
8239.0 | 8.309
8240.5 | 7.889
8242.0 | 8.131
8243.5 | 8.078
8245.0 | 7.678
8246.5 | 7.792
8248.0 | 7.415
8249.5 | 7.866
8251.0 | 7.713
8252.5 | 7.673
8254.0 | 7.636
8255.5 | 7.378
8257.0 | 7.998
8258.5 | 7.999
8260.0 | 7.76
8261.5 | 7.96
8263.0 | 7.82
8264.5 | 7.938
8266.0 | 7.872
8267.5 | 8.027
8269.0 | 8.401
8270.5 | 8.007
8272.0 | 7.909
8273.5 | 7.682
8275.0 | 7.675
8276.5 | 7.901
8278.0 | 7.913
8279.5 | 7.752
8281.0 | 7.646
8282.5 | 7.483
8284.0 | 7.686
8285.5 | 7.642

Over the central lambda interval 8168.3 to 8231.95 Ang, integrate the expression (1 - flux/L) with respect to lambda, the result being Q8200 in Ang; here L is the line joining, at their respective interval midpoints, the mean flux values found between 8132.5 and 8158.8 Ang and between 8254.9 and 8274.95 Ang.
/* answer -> 2.8 Ang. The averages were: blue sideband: 8.19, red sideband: 7.9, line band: 7.7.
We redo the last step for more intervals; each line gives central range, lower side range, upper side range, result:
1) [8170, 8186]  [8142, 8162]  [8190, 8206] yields 0.23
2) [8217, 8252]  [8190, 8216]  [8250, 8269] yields -1.14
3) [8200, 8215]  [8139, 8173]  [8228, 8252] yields 0.97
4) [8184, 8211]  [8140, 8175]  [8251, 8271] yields 1.47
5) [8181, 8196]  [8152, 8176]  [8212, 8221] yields 0.53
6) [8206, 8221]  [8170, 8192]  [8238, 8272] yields 0.26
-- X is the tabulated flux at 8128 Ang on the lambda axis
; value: 7.975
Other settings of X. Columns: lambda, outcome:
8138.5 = 8.039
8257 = 7.998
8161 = 7.958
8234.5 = 9.557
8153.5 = 7.938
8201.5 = 7.41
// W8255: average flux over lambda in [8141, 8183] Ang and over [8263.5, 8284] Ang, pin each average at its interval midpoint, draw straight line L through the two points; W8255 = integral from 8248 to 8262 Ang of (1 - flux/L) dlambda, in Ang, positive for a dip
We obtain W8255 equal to 0.2 Ang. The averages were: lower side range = 8.03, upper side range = 7.86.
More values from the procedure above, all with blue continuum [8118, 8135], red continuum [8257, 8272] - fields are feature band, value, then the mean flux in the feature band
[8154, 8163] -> -0.3 Ang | 8.09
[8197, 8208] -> 0.5 Ang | 7.55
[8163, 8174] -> -0.1 Ang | 7.93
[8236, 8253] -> 0.1 Ang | 7.92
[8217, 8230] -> 0.0 Ang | 7.91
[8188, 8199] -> 0.4 Ang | 7.59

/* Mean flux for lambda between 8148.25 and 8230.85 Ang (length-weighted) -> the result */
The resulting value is 7.81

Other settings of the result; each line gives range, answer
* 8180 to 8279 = 7.78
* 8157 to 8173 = 7.96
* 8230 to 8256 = 7.93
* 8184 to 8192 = 7.62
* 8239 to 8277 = 7.86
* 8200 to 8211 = 7.54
